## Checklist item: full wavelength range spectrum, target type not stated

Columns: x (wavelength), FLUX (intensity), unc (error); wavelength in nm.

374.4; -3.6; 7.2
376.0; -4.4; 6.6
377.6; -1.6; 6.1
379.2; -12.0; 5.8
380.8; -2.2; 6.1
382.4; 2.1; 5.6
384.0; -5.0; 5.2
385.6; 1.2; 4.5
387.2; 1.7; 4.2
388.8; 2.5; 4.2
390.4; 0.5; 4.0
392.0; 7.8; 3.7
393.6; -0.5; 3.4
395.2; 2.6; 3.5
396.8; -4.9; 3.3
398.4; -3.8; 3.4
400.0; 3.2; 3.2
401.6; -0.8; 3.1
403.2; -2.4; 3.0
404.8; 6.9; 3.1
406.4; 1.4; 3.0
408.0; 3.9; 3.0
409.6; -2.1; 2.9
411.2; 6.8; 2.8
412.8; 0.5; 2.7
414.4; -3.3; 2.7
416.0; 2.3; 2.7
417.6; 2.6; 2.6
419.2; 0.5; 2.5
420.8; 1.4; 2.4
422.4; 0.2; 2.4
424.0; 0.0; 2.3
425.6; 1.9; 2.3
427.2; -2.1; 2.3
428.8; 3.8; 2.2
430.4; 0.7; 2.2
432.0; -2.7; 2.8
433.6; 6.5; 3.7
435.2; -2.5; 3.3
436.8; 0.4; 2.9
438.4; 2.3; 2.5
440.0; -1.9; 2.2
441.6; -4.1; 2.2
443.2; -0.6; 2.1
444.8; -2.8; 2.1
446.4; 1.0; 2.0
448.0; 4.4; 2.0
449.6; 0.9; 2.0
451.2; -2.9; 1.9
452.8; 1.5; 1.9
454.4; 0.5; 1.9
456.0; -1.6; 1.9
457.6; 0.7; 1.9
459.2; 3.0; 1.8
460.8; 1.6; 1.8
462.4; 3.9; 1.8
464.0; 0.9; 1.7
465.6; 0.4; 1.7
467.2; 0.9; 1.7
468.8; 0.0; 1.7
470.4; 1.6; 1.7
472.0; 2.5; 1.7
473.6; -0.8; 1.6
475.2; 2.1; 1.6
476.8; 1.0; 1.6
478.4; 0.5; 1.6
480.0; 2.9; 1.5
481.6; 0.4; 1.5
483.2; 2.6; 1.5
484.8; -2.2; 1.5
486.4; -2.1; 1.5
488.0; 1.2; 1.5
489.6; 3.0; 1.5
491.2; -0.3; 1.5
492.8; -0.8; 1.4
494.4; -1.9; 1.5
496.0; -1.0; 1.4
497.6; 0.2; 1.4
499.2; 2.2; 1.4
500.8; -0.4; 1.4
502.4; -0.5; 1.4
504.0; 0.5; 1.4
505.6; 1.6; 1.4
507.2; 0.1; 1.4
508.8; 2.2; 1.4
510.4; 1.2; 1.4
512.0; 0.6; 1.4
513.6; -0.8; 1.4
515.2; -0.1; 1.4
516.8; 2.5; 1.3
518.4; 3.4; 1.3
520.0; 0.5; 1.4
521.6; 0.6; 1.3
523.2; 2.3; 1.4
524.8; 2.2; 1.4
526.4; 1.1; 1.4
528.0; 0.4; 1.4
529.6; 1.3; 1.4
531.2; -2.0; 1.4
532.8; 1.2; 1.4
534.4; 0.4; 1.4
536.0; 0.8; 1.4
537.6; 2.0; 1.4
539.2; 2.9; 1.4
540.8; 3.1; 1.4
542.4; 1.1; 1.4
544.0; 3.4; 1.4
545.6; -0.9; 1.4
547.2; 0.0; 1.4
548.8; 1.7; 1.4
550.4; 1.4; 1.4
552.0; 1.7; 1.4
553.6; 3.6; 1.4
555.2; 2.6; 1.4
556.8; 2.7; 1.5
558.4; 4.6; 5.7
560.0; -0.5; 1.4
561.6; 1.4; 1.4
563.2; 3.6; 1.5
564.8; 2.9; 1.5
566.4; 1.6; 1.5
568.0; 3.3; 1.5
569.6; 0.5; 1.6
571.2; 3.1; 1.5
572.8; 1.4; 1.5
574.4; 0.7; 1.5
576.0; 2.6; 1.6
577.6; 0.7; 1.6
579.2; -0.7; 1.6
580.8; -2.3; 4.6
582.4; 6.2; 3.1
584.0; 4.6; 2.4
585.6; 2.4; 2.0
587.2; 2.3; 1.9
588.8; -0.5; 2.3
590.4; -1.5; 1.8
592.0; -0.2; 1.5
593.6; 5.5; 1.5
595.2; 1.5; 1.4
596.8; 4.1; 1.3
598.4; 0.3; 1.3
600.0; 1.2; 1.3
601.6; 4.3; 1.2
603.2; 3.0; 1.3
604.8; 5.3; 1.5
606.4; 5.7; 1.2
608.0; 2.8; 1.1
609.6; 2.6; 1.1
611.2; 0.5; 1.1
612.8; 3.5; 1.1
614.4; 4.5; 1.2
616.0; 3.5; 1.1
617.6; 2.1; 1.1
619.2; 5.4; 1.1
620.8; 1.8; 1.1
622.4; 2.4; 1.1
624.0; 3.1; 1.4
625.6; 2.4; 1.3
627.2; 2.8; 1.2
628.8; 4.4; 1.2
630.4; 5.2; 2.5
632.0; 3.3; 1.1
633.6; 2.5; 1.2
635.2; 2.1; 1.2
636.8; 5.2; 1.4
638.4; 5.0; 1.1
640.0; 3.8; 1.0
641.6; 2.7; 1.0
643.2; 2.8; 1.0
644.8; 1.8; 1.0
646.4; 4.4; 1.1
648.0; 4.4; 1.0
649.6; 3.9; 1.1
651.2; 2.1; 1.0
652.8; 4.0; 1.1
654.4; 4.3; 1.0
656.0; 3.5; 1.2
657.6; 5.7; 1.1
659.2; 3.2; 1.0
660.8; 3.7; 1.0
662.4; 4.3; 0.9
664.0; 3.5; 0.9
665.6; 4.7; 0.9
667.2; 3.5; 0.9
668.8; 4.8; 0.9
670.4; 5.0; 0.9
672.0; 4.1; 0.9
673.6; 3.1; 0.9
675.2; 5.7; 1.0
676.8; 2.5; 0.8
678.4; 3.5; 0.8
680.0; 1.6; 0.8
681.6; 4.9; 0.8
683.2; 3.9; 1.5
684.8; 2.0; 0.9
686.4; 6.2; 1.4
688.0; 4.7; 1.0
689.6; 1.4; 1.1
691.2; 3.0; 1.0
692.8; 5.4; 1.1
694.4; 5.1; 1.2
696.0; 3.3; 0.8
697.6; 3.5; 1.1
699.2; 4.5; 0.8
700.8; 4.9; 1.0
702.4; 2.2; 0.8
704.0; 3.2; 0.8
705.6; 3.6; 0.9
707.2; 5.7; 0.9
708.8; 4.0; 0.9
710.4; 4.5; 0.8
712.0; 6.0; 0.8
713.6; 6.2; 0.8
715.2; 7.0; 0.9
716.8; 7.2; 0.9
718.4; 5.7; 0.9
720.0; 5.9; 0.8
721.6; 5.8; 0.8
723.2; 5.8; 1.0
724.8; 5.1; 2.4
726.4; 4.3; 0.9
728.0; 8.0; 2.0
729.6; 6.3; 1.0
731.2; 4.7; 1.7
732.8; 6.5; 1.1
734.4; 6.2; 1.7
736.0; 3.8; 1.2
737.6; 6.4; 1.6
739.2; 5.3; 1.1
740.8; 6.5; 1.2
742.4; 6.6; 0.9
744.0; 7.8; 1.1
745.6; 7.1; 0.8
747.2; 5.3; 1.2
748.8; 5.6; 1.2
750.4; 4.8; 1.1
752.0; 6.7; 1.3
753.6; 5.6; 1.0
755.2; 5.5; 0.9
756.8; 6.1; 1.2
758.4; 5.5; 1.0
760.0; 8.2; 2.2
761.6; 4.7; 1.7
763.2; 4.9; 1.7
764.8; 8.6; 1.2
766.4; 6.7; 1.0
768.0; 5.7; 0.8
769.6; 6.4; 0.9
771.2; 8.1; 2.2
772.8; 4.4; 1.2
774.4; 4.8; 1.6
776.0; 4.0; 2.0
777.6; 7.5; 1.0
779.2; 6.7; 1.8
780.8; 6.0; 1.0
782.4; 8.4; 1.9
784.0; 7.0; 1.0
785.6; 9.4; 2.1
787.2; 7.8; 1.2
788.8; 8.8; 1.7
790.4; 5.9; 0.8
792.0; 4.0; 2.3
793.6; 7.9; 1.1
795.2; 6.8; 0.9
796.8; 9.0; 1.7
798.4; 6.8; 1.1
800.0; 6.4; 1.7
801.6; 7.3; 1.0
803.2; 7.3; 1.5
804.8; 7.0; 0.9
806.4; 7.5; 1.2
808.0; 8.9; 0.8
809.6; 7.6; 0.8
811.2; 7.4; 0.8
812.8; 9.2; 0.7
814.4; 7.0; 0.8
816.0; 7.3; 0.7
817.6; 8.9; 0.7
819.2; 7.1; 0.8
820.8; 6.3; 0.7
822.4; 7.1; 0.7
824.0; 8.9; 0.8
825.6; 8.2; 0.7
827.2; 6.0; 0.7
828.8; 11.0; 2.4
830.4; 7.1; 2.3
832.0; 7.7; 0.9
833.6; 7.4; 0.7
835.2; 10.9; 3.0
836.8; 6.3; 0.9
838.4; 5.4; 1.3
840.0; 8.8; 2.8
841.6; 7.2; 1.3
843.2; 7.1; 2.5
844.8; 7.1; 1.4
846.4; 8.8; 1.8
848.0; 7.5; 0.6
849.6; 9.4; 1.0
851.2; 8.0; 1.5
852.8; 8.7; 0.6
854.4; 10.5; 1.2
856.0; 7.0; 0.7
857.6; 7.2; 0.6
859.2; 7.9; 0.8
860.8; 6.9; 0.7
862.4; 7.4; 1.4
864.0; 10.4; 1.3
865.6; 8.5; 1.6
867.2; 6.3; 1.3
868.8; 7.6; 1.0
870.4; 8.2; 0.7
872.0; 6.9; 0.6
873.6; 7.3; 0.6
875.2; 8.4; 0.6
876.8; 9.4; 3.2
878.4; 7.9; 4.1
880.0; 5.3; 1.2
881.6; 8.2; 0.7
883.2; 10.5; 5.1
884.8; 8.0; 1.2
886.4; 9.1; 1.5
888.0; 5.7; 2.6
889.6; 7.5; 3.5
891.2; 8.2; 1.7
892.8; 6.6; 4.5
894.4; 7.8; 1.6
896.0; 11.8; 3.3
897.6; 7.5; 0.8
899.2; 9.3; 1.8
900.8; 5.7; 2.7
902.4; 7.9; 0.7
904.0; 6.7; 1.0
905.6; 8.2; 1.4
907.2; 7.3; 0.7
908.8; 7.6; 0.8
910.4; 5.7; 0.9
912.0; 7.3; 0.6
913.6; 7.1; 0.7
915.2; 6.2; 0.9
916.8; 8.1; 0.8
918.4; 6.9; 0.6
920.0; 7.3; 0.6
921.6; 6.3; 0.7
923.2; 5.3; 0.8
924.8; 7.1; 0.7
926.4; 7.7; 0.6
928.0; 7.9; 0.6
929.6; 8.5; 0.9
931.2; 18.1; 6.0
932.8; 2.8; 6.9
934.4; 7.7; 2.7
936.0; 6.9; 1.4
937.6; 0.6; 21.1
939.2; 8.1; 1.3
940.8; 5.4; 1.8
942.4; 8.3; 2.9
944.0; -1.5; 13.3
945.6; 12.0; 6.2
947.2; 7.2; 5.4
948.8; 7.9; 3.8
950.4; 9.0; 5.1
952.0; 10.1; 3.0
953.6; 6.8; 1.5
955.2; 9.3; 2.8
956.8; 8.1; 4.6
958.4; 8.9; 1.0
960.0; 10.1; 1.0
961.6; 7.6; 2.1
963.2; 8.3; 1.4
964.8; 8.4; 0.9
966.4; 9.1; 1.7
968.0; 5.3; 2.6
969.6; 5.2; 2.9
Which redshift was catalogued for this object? 0.77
